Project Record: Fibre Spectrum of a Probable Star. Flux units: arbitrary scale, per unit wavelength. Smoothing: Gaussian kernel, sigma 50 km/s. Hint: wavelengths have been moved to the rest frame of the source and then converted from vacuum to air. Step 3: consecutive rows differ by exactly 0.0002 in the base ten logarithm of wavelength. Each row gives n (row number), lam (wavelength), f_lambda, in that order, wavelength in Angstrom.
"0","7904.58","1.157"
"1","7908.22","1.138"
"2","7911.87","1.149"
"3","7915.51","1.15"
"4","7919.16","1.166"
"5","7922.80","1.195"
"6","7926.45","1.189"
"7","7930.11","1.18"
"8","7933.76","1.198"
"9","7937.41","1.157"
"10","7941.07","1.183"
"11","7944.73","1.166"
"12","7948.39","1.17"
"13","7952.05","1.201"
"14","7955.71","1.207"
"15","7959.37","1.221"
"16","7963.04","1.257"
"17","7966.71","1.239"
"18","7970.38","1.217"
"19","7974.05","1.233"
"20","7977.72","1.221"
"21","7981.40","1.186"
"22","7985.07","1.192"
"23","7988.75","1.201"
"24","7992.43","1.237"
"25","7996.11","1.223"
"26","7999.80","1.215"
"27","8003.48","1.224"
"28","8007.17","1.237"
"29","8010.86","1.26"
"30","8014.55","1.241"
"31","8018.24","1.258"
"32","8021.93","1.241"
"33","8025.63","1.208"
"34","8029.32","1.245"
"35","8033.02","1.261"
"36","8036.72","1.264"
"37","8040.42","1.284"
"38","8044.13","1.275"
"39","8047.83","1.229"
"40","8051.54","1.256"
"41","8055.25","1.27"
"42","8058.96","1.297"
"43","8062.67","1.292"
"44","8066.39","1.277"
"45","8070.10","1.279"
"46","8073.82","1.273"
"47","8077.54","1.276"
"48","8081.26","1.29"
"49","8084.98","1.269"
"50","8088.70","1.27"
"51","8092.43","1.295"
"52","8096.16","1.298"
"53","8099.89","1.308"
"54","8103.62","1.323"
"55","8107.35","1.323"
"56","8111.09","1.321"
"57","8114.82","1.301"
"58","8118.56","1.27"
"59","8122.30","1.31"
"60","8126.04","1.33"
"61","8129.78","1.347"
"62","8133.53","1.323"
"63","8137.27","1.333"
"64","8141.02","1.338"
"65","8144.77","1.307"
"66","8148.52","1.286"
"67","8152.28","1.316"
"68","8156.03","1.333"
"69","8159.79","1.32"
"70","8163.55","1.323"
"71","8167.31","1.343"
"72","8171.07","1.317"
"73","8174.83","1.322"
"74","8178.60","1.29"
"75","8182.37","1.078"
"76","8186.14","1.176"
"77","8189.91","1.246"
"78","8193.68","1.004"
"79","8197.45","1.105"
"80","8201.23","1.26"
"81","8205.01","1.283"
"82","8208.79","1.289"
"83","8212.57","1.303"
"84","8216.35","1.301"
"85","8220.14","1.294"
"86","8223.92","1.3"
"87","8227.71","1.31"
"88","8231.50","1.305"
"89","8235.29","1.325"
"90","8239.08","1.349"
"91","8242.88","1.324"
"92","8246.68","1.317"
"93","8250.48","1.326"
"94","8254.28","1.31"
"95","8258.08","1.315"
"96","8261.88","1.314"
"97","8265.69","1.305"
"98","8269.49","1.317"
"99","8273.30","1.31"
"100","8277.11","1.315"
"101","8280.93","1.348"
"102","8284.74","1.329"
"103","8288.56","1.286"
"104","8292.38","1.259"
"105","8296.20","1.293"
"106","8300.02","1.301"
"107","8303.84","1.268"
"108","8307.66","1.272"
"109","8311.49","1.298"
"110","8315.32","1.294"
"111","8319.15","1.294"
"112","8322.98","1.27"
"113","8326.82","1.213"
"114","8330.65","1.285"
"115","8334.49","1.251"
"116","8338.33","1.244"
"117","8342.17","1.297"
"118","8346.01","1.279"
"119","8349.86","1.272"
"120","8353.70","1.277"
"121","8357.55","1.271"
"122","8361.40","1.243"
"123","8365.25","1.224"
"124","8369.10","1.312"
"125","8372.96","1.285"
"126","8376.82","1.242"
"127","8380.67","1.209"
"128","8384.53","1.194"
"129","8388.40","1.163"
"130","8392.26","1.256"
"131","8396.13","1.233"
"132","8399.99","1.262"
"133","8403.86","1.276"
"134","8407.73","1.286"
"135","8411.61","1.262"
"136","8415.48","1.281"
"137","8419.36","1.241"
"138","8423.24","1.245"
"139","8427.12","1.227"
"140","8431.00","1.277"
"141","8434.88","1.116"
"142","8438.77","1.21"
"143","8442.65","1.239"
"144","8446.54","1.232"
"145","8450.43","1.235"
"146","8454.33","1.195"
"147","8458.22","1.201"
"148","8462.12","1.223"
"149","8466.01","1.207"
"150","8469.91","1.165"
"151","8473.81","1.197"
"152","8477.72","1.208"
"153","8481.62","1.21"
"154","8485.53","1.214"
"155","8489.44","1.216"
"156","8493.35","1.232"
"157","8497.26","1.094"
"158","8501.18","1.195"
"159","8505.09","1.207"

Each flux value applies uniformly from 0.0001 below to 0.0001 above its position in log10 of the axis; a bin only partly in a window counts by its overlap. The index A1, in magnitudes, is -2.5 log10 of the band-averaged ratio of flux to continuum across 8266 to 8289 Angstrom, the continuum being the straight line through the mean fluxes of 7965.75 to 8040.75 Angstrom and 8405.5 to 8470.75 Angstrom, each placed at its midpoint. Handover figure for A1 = -0.08 mag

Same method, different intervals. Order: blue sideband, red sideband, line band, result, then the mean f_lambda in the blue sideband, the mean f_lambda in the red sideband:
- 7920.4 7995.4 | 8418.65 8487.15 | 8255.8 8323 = -0.08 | 1.2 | 1.21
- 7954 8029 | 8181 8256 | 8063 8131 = -0.05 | 1.23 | 1.26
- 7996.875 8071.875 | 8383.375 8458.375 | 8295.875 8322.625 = -0.04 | 1.26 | 1.23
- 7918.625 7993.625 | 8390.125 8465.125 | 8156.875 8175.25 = -0.09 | 1.2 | 1.24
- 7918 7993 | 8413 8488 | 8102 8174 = -0.10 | 1.2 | 1.22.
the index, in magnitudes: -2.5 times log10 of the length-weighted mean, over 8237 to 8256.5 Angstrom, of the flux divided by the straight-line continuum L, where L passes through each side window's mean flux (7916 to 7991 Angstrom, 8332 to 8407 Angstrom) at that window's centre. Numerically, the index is -0.07 mag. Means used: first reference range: 1.2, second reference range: 1.25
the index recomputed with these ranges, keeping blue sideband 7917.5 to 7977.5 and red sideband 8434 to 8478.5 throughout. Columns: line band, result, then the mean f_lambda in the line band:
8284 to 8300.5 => -0.08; 1.29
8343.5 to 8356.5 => -0.06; 1.28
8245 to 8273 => -0.10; 1.31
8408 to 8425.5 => -0.05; 1.26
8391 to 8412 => -0.05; 1.26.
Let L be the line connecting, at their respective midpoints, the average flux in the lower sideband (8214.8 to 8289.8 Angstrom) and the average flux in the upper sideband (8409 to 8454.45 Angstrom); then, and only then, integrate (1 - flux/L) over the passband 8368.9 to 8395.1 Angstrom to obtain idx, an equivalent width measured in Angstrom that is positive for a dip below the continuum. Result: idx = 0.48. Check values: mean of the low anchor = 1.32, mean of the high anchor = 1.23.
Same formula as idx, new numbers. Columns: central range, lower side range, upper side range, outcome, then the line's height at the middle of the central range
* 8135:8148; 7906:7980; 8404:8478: -1.3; 1.2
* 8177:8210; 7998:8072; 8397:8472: 1.5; 1.25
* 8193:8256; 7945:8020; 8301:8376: -1.4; 1.25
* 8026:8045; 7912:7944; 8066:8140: -0.1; 1.25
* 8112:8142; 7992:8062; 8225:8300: -1.0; 1.28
